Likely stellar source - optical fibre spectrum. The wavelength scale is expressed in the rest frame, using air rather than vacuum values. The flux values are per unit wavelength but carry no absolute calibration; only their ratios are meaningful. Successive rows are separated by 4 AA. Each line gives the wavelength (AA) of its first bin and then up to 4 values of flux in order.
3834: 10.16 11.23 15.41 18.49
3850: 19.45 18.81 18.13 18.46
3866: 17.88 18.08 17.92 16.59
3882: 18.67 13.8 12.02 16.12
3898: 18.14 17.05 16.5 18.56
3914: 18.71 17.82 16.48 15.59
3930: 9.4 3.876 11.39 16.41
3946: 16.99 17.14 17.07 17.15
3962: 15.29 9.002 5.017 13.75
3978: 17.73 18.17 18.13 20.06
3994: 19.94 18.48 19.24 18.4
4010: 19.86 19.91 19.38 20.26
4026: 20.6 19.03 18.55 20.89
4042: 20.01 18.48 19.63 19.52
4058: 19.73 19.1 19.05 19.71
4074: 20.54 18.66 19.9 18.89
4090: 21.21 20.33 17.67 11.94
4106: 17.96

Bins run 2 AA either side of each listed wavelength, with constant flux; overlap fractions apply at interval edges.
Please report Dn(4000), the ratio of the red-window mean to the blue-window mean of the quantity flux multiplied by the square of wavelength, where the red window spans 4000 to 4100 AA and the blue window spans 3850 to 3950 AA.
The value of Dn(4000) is 1.31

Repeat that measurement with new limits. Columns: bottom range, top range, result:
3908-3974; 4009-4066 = 1.46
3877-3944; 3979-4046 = 1.35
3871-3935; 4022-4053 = 1.34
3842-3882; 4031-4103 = 1.18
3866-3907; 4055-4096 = 1.31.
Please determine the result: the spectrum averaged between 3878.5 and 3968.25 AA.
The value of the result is 15.1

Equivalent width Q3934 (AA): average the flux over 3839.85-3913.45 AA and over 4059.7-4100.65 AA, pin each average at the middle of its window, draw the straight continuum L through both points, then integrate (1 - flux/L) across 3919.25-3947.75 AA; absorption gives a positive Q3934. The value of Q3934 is 7.78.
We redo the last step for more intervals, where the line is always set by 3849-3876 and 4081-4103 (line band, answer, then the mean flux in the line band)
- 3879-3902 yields 3.1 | 15.9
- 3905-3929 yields 1.8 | 17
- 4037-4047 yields -0.7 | 19.8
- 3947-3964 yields 1.6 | 16.7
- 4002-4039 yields -2.2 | 19.6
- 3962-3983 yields 6.5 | 12.7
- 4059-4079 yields -1.0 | 19.5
